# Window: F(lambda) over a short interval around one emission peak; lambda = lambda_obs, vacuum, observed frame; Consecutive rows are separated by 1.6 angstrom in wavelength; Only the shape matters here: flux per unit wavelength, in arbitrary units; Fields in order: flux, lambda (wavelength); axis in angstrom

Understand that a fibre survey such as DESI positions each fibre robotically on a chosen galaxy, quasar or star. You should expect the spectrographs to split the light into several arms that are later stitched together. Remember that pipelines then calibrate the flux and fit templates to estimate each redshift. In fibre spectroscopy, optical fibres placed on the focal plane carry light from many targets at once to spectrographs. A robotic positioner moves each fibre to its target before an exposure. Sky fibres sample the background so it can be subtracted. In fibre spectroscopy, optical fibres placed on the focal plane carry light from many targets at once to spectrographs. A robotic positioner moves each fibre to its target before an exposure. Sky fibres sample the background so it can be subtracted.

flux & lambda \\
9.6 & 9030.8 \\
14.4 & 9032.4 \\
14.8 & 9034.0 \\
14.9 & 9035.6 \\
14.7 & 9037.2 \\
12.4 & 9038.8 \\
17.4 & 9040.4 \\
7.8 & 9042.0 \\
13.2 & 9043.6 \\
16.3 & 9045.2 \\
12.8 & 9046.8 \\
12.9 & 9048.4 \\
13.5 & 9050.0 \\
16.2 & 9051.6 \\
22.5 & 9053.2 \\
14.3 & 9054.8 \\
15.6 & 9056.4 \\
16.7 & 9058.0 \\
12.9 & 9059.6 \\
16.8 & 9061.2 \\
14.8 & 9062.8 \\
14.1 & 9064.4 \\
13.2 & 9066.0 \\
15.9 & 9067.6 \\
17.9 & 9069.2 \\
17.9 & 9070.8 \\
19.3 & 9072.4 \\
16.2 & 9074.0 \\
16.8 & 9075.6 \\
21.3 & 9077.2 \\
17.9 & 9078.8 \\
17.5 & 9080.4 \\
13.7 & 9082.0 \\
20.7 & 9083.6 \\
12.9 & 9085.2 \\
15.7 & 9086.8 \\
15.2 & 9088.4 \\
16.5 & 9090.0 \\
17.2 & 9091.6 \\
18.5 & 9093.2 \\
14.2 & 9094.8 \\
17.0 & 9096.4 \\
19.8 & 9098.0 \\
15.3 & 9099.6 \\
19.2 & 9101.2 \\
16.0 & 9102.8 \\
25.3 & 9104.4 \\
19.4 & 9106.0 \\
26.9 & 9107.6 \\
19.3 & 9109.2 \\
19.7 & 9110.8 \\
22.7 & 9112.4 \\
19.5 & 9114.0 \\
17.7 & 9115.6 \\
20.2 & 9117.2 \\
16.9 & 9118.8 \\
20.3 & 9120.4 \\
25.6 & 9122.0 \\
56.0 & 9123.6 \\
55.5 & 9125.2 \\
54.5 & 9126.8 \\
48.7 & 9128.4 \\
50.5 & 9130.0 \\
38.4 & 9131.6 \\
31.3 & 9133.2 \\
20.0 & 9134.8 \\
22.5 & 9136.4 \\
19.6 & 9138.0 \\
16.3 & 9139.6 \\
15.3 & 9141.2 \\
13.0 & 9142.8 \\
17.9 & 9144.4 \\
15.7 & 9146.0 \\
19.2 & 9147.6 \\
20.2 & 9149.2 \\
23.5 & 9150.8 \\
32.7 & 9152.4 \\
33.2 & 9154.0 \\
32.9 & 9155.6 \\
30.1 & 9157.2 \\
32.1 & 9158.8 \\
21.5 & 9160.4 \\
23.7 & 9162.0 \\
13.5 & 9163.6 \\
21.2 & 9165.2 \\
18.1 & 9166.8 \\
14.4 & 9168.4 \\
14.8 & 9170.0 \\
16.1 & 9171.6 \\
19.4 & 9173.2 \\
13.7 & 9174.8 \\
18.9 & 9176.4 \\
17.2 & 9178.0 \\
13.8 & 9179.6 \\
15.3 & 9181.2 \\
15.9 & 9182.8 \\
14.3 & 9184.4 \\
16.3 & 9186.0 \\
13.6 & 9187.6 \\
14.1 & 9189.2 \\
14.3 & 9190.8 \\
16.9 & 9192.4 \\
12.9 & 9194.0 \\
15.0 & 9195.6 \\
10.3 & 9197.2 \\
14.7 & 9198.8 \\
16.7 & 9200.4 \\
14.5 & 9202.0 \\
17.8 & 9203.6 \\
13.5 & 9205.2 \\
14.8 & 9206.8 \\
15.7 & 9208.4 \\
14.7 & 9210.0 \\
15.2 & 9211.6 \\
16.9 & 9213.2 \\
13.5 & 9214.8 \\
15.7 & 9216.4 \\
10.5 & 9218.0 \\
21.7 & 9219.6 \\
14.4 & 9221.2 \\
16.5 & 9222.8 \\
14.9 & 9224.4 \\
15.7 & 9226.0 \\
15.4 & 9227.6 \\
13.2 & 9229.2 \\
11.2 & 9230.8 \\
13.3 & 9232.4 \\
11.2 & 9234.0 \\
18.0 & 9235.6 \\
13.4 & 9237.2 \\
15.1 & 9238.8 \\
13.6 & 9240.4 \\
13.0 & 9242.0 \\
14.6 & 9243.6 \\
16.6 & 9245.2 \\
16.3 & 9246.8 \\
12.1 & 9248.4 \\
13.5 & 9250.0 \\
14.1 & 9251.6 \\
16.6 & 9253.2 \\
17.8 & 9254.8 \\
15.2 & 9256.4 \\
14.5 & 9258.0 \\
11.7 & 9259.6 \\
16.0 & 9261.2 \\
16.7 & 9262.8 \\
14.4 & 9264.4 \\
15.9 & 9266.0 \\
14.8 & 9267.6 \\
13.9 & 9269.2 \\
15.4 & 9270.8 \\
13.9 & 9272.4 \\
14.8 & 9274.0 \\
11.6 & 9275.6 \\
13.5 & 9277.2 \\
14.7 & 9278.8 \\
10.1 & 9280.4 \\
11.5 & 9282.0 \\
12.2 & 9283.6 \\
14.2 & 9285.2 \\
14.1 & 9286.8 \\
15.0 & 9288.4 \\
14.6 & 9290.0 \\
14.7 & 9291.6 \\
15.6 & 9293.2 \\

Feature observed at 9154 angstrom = [N II] 6583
